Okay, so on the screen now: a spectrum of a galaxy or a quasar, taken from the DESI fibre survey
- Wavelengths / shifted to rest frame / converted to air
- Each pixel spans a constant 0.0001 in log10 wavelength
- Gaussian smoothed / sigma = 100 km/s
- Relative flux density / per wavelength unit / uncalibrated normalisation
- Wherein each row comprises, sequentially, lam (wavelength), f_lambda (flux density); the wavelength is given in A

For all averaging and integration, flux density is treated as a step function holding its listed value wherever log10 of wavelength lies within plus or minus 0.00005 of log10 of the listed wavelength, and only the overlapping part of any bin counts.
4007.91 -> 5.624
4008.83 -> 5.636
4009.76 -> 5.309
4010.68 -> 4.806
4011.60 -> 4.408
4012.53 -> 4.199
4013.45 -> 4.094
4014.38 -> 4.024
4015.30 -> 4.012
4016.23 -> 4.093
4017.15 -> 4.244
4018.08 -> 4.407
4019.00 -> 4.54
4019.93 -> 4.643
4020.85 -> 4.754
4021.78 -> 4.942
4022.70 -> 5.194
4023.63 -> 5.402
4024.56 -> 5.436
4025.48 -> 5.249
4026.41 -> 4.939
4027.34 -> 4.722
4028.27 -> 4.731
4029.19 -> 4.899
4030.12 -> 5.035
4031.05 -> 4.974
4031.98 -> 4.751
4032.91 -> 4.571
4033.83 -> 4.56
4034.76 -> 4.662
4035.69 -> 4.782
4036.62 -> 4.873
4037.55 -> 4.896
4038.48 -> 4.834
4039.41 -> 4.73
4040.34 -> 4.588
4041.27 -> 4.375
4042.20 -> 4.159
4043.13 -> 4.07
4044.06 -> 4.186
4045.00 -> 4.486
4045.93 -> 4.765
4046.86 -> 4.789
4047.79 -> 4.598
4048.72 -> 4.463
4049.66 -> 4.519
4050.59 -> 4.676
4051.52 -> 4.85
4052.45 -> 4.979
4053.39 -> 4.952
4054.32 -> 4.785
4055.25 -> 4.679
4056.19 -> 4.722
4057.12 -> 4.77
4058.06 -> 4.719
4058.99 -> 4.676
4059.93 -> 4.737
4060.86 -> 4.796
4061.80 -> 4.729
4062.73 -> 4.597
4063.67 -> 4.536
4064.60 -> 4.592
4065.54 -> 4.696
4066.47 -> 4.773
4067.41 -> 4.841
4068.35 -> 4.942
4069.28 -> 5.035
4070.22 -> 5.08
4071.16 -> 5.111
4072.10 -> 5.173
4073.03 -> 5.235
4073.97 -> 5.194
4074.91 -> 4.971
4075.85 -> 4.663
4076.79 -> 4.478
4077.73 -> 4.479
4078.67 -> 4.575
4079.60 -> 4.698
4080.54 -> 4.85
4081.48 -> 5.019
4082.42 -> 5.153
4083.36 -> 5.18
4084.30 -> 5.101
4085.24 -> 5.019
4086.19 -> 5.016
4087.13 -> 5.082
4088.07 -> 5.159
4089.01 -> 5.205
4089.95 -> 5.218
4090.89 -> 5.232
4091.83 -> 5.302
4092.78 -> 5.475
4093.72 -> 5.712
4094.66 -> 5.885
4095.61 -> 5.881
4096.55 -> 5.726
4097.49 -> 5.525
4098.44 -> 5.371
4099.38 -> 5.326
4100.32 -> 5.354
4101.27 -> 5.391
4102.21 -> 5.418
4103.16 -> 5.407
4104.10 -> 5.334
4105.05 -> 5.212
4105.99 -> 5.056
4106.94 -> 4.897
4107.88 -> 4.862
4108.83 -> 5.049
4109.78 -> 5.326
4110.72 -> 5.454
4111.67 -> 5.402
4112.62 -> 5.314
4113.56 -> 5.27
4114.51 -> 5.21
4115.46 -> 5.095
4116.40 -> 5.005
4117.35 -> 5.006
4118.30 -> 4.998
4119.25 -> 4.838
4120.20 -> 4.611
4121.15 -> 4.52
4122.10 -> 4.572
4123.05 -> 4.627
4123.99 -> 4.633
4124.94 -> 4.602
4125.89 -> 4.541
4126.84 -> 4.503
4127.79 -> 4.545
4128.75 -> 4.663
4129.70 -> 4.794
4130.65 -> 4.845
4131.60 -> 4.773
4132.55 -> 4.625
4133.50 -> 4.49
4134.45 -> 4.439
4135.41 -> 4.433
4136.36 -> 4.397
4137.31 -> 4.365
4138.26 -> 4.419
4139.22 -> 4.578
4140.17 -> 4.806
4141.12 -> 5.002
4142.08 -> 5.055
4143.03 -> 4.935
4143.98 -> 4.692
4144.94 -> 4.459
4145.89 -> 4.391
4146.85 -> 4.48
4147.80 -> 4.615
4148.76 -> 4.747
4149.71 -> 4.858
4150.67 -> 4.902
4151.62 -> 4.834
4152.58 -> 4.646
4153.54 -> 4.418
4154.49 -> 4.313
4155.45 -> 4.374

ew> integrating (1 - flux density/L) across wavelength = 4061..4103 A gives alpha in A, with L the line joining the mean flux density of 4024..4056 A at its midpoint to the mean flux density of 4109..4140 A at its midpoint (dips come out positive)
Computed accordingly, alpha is -3.00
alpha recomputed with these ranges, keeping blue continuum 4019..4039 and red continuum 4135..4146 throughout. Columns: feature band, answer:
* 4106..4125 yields -1.1 A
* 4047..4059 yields 0.3 A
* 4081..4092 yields -0.9 A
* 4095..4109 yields -1.8 A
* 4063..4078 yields -0.2 A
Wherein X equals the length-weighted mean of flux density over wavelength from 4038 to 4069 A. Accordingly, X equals 4.66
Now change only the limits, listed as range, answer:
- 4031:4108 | 4.93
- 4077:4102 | 5.22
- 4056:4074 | 4.84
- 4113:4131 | 4.79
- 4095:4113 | 5.33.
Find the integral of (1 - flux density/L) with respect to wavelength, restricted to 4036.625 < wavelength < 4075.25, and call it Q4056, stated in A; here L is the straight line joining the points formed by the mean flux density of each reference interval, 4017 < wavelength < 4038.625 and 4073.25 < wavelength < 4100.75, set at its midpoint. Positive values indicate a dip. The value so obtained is 2.0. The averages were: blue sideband 4.84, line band 4.74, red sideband 5.17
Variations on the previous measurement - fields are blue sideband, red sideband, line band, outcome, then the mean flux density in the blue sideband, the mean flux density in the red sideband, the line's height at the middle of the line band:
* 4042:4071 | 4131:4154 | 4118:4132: 0.0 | 4.69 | 4.64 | 4.65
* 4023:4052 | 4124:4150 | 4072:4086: -0.7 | 4.73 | 4.63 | 4.69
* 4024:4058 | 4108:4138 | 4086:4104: -2.4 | 4.72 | 4.8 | 4.78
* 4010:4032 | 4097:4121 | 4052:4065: 0.4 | 4.69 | 5.18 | 4.9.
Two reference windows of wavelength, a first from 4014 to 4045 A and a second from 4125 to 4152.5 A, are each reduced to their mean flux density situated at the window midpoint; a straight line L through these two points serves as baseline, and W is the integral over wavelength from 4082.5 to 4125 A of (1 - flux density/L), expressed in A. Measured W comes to -4.8 A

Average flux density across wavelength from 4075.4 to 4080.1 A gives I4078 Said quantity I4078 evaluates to 4.59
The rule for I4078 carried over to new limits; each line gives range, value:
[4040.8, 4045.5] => 4.26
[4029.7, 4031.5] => 5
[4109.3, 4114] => 5.36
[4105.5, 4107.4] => 4.98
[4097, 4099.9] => 5.42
